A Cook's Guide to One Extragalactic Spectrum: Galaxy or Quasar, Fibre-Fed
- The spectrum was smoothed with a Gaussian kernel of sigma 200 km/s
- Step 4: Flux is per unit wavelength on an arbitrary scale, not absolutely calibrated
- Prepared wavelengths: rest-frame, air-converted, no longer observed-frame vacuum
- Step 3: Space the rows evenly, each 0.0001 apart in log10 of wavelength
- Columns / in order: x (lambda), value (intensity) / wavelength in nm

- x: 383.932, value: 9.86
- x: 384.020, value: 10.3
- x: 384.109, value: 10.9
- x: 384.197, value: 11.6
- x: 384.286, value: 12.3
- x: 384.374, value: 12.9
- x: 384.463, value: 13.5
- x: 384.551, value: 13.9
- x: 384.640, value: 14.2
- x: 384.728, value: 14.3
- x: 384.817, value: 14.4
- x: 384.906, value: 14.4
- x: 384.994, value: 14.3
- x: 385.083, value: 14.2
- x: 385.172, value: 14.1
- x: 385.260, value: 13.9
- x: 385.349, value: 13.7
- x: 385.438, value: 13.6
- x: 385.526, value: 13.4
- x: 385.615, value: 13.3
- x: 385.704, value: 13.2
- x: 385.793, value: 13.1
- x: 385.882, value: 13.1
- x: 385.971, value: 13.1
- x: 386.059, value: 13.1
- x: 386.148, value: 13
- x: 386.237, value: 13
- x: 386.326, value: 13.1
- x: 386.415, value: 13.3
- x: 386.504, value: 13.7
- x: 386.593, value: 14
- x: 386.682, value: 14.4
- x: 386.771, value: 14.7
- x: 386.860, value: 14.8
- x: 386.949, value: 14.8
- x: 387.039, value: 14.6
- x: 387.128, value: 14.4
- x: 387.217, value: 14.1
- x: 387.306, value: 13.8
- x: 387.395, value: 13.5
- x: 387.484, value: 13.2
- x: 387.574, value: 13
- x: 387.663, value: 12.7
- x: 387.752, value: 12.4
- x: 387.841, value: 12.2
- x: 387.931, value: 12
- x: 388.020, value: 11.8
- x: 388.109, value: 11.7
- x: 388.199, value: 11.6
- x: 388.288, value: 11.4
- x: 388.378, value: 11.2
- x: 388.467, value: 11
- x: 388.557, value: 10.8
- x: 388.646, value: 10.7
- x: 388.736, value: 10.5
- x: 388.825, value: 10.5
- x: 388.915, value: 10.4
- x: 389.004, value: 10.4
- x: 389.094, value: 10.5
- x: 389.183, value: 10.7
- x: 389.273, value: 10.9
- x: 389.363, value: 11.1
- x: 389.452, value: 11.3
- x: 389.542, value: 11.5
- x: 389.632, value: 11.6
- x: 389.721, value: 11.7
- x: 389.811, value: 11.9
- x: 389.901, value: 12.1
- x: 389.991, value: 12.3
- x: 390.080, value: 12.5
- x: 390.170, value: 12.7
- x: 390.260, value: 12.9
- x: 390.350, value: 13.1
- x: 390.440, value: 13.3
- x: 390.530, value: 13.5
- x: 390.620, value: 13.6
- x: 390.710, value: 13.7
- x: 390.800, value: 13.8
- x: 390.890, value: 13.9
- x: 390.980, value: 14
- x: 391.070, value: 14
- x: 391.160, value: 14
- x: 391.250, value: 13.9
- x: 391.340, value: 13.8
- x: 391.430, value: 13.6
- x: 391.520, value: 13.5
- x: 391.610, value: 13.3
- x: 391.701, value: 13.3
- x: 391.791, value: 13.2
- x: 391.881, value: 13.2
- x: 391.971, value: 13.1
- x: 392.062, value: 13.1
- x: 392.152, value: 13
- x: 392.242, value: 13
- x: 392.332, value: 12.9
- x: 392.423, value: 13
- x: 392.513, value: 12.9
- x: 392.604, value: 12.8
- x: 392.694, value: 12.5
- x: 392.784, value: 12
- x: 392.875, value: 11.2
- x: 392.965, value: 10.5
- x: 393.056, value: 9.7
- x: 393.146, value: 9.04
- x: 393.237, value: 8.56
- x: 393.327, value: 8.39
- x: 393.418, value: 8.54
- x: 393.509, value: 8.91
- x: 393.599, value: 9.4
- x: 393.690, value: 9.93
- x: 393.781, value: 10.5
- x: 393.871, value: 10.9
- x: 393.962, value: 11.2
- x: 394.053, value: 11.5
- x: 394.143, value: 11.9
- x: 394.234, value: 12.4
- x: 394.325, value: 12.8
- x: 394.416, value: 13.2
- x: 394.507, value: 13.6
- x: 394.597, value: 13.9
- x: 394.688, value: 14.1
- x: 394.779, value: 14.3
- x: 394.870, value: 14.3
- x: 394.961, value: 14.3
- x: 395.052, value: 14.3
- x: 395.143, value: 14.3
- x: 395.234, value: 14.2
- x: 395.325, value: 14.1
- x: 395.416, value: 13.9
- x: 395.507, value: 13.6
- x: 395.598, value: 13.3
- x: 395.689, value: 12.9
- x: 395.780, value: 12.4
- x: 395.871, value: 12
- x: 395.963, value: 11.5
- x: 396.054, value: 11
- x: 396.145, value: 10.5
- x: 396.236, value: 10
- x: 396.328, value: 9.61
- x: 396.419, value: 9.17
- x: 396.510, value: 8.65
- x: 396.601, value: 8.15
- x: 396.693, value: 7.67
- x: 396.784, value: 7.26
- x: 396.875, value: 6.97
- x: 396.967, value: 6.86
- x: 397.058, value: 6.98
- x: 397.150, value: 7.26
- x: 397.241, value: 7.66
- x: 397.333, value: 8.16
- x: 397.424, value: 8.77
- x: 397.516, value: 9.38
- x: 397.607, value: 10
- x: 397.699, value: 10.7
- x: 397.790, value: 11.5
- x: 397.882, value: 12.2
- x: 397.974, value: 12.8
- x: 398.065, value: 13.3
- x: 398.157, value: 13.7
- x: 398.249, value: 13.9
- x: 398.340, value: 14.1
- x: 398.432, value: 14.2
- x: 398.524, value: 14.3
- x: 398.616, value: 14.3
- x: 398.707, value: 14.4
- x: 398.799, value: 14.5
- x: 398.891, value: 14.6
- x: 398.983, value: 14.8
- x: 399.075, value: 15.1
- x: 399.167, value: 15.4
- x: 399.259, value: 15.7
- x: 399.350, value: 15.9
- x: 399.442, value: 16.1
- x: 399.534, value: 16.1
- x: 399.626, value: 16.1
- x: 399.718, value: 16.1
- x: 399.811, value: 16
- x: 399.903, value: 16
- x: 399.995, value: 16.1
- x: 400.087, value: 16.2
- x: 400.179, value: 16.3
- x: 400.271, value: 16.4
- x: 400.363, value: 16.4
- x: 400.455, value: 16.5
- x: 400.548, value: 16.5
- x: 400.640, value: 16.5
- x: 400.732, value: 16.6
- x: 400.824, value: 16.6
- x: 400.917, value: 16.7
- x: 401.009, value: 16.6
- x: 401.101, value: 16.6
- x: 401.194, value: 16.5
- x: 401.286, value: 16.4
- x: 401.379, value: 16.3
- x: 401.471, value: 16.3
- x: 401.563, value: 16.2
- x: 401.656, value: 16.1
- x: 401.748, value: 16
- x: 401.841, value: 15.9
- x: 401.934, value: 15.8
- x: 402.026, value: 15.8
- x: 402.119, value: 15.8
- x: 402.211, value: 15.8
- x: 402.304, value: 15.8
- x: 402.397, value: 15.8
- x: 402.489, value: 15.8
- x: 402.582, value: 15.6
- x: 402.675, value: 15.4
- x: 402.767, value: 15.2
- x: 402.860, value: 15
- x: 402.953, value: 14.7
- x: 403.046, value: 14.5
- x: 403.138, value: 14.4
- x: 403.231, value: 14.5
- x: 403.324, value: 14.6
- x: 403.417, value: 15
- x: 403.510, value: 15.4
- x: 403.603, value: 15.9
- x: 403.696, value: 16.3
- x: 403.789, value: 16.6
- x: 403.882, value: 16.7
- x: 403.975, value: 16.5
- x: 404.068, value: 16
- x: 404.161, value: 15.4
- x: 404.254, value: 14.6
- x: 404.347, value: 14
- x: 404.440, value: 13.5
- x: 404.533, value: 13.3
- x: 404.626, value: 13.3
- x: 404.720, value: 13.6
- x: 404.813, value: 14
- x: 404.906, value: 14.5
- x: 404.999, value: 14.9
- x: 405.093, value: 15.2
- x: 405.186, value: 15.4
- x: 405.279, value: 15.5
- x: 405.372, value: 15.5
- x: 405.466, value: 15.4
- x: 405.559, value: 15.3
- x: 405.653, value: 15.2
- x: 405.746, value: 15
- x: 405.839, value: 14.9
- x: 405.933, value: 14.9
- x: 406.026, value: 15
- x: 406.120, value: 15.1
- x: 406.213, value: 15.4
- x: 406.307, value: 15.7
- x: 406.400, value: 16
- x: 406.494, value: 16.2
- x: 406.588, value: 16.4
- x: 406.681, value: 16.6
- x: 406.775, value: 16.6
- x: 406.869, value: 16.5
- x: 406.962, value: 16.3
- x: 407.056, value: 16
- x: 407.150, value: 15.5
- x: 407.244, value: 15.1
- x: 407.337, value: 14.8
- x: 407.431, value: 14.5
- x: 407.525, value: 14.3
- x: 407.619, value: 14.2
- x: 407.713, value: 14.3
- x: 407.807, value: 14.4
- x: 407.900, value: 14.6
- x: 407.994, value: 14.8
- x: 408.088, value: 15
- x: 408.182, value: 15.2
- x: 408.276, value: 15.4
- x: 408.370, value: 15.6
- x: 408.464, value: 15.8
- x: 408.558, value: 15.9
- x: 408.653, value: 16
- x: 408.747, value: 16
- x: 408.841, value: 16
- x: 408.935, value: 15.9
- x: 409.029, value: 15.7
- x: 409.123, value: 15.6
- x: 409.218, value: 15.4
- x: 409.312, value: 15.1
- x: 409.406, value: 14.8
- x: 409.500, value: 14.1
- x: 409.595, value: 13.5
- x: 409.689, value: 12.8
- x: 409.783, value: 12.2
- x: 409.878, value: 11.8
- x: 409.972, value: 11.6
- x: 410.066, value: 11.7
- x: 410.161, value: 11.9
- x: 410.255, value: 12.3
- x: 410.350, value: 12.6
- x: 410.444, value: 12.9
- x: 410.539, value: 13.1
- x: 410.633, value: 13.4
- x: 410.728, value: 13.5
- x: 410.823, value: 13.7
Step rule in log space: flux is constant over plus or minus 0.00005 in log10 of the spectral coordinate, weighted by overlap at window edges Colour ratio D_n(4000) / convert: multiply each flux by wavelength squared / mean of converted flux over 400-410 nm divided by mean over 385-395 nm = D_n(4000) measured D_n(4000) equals 1.3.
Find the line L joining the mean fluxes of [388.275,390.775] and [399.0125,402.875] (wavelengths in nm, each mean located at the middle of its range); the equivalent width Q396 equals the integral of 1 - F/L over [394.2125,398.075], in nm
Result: 0.80 nm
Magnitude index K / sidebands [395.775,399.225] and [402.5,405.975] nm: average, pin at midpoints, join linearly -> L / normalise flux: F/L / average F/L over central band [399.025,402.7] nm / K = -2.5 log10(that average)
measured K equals -0.23 mag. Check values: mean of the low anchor 11.2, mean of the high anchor 15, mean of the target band 16.1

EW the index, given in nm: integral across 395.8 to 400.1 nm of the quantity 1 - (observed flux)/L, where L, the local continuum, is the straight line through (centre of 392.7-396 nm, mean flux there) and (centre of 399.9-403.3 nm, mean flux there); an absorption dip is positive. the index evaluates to 0.59 nm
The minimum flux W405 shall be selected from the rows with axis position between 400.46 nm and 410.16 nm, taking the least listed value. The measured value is 11.6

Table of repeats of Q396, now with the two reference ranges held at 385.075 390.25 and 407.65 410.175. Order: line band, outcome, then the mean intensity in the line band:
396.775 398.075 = 0.41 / 9.27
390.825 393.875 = 0.23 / 12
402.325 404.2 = -0.20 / 15.5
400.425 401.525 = -0.22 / 16.5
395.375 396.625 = 0.20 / 11.2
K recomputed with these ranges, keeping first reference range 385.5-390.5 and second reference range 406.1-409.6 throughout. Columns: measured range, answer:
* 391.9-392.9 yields 0.034 mag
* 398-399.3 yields -0.028 mag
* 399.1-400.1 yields -0.127 mag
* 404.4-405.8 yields 0.025 mag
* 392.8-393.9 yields 0.343 mag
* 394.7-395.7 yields -0.036 mag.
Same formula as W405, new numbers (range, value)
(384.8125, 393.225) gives 9.04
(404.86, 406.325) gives 14.5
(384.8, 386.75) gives 13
